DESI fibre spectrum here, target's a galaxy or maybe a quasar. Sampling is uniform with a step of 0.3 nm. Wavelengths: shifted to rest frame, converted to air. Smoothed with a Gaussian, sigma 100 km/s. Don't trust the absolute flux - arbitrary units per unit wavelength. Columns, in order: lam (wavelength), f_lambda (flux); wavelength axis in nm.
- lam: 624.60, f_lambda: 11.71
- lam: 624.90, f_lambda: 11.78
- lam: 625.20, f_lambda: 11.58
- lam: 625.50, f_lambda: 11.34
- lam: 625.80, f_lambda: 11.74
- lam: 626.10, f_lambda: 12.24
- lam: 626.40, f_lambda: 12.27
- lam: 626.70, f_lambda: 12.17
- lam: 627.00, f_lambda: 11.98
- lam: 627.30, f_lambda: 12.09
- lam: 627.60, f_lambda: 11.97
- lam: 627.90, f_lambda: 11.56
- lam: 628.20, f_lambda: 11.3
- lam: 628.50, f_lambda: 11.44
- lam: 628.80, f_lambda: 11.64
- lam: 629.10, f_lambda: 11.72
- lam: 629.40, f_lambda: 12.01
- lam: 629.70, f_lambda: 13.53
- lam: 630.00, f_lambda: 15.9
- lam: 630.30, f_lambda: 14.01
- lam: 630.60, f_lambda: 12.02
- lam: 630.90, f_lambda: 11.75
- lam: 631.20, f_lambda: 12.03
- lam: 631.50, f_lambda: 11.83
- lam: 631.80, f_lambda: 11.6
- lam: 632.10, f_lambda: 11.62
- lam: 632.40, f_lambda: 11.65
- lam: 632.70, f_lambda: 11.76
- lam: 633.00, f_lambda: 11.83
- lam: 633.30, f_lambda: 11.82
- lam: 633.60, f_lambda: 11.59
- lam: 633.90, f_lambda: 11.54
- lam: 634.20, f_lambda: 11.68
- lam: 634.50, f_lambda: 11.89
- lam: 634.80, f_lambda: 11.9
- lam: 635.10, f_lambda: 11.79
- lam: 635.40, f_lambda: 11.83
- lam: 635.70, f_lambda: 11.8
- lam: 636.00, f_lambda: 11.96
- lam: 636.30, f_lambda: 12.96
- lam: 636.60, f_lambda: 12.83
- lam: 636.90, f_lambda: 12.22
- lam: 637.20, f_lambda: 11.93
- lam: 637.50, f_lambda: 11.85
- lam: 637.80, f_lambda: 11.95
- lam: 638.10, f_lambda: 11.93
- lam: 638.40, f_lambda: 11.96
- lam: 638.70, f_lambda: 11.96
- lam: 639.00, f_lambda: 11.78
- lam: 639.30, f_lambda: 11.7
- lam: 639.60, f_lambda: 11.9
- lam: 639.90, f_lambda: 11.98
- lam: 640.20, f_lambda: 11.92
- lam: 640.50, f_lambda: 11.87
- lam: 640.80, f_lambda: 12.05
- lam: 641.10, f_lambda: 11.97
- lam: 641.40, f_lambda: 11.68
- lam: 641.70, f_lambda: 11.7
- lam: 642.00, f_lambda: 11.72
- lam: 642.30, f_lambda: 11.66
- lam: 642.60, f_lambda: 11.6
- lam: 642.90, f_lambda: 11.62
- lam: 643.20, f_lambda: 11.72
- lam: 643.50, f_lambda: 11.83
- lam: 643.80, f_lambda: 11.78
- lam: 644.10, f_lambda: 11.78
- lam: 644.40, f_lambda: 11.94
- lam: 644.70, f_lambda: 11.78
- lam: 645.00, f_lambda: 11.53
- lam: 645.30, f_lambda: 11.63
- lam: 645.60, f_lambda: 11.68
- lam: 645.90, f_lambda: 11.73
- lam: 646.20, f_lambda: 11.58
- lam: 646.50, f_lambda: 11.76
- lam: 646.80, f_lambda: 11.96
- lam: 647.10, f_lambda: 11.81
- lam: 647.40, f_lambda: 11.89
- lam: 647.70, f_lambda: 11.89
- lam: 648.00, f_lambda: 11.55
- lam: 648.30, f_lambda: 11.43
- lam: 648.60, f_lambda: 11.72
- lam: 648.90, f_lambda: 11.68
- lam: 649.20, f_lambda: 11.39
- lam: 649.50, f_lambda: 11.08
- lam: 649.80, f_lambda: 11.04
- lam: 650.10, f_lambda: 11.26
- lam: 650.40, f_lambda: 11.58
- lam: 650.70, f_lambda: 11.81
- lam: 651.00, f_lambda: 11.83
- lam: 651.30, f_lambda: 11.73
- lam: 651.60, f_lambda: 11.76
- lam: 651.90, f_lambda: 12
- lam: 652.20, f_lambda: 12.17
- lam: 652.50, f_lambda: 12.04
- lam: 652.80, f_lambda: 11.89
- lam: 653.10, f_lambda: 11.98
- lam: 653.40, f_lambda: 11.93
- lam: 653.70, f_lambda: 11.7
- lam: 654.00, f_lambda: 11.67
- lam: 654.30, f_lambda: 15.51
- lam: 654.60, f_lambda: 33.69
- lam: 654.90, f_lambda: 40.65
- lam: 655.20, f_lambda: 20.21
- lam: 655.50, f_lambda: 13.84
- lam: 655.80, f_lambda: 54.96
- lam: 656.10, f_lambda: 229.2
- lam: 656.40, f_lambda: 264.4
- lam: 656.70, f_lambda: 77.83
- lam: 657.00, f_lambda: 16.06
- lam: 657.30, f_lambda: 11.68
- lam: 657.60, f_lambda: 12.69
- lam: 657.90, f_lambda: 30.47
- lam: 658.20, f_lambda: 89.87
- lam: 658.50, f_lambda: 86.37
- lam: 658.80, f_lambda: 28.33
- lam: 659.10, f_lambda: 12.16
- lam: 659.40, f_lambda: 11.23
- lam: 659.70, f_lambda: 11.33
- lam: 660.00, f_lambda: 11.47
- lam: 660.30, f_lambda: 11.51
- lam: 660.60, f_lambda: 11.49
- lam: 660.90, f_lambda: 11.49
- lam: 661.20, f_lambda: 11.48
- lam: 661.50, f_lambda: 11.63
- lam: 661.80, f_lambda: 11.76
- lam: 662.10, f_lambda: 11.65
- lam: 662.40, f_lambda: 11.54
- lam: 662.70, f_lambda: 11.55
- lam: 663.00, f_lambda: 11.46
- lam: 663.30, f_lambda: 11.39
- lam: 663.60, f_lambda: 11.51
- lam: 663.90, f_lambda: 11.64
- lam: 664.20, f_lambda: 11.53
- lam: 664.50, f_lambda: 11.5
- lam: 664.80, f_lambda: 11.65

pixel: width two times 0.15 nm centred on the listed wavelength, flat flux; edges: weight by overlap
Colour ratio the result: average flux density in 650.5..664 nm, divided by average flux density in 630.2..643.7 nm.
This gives 2.55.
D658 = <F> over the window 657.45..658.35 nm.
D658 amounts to 44.3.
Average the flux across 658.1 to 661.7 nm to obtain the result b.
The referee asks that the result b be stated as 24.6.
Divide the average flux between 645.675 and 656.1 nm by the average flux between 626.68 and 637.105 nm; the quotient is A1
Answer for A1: 1.49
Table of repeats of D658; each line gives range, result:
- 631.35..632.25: 11.7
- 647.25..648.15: 11.8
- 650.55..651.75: 11.8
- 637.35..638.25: 11.9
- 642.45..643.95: 11.7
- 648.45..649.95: 11.4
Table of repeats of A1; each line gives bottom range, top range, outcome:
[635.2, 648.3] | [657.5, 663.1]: 1.83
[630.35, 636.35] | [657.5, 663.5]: 1.77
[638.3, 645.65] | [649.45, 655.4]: 1.27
